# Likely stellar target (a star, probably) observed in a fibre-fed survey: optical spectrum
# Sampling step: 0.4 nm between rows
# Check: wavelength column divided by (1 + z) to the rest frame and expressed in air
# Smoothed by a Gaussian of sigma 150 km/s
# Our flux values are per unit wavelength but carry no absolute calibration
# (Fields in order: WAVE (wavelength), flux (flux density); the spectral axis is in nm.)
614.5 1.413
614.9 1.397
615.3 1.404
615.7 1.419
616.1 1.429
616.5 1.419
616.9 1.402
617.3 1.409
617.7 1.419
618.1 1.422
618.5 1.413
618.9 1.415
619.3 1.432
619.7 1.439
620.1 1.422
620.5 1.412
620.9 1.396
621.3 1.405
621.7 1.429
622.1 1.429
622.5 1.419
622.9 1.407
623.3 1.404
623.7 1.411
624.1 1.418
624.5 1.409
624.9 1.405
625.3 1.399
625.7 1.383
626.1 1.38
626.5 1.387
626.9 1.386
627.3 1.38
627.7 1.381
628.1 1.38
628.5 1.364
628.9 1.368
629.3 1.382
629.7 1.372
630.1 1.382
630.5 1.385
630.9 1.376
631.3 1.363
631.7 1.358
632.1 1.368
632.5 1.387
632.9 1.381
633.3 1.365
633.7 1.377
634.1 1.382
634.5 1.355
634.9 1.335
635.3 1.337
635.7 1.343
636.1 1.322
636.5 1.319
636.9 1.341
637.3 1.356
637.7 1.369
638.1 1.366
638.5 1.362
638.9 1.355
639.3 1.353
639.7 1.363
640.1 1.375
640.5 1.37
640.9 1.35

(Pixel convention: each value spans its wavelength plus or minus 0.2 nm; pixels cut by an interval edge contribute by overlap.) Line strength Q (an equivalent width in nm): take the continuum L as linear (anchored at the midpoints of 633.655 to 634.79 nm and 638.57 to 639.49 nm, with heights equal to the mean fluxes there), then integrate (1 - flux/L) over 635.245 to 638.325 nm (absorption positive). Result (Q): 0.04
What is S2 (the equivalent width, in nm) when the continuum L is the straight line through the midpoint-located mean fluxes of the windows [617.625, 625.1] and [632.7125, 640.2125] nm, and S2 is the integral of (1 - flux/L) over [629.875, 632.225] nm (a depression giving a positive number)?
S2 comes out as 0.01 nm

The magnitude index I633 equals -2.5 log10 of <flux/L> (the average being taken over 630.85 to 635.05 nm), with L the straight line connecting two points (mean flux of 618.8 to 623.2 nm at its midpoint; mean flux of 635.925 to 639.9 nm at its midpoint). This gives 0.00 mag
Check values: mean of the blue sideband 1.42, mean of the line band 1.37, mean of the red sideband 1.35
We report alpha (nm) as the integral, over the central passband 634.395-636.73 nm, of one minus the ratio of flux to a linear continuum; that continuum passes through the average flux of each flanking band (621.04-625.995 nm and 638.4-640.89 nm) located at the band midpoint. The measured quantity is 0.07 nm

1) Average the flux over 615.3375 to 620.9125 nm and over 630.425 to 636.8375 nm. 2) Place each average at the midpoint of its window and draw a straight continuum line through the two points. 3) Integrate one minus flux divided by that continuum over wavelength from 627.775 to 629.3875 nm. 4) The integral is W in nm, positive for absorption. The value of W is 0.005 nm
